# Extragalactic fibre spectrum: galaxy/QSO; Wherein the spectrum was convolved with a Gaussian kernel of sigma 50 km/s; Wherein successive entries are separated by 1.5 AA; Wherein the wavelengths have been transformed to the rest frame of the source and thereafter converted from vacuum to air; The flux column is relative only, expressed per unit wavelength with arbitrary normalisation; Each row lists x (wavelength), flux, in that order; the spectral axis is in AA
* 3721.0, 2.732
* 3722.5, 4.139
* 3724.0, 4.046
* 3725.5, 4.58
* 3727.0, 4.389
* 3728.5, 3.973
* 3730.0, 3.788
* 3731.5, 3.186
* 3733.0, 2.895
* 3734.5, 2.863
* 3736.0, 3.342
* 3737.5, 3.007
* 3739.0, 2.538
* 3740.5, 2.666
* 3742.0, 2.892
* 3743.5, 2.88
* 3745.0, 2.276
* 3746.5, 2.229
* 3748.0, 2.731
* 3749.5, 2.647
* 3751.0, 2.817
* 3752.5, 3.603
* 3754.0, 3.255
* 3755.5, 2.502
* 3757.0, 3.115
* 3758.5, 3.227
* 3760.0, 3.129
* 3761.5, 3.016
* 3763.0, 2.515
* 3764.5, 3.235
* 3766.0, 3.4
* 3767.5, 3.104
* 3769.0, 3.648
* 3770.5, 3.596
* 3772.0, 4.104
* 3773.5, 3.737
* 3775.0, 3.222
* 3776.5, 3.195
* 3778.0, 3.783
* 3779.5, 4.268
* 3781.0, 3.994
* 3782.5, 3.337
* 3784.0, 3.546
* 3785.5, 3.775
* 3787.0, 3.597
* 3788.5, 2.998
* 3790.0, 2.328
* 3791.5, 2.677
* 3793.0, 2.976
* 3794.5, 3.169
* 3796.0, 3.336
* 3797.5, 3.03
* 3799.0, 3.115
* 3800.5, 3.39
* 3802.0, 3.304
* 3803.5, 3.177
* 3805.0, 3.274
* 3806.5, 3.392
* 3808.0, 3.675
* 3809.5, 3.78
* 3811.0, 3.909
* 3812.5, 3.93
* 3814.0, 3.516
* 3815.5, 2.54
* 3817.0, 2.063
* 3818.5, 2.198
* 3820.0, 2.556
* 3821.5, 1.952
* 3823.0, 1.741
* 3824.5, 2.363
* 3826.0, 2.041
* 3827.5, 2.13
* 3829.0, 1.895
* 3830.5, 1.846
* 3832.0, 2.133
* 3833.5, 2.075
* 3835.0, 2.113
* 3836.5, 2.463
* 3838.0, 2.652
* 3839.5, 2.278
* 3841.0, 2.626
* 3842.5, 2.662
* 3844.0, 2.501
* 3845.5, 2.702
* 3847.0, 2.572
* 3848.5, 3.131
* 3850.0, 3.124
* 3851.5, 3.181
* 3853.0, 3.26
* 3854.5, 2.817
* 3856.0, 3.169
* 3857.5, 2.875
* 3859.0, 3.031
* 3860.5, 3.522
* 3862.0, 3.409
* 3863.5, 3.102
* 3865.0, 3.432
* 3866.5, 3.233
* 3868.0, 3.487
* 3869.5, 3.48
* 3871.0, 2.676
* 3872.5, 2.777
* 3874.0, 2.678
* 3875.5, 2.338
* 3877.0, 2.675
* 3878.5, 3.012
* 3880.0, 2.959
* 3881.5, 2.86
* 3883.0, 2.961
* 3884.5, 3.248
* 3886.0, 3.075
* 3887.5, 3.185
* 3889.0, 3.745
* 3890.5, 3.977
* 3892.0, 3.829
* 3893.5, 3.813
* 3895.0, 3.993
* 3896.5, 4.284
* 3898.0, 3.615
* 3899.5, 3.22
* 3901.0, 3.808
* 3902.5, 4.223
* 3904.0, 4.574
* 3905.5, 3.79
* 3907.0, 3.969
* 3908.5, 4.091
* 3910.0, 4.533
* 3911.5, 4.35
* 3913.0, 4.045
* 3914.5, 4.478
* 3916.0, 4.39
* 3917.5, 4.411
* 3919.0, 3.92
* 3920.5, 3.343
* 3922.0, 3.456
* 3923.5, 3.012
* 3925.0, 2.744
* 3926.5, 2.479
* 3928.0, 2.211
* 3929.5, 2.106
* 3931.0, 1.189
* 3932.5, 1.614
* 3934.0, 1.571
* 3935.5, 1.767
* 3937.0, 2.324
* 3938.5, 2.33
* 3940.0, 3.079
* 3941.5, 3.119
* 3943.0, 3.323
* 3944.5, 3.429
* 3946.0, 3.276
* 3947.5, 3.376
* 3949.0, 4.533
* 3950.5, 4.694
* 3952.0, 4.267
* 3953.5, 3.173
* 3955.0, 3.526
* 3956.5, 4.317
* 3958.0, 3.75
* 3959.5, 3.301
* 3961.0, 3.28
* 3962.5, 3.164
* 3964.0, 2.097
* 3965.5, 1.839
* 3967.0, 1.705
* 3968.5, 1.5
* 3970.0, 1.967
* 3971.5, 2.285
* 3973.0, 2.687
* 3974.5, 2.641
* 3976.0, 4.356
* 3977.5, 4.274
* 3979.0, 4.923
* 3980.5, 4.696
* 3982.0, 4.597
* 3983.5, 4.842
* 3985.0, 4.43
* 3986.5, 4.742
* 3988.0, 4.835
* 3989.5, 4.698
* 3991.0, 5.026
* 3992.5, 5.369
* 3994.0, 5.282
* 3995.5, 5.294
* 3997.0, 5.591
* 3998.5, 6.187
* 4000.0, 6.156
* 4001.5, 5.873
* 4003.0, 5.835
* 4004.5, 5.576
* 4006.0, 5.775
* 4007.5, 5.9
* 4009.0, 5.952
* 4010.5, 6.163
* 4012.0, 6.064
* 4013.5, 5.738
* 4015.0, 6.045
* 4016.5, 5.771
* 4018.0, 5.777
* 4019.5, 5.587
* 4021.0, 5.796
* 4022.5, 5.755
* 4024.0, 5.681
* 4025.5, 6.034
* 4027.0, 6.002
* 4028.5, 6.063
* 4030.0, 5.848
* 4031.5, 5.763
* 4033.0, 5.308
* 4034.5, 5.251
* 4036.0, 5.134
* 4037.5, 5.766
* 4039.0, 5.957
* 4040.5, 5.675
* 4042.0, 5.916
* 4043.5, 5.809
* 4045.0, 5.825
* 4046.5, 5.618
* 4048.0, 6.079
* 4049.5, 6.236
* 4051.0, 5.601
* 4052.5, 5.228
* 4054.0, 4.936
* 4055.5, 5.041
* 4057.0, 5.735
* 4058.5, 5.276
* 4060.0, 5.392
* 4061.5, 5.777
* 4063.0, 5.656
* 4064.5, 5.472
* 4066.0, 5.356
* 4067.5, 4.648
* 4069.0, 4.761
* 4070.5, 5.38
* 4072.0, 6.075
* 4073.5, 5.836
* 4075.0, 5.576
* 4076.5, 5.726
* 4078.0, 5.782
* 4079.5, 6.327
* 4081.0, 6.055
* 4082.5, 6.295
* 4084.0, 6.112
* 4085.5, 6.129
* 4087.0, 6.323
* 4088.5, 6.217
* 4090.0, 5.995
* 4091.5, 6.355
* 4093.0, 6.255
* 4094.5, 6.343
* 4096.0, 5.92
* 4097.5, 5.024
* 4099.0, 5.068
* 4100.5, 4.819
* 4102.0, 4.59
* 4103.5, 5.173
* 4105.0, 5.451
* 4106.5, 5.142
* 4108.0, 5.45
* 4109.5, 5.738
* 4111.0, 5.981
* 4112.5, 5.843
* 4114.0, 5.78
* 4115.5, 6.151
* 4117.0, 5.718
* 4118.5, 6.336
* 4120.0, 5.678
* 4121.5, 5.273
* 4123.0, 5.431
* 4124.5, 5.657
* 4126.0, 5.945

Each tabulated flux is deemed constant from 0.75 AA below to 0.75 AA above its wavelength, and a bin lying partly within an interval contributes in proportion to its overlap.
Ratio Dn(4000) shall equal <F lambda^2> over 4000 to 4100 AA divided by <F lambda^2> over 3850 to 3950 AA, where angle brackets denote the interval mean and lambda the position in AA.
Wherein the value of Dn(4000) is 1.89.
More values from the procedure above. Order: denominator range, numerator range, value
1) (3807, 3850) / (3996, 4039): 2.47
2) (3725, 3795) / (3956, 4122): 1.88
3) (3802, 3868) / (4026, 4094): 2.29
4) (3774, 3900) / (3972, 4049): 1.95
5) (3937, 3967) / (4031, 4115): 1.82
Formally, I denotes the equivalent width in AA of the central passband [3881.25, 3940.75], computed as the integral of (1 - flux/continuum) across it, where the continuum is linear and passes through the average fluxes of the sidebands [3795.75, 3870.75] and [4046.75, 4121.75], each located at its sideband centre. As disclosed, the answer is 5.6 AA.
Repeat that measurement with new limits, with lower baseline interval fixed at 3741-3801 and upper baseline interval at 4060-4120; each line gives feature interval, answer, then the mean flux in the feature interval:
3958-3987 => 8.8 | 3.33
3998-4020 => -3.6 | 5.89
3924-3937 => 7.1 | 2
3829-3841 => 4.8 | 2.23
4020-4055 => -2.8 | 5.7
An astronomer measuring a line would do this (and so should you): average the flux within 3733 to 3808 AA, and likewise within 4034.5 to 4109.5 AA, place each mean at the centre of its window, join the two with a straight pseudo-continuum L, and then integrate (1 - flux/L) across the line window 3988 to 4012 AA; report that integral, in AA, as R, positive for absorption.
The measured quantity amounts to -2.8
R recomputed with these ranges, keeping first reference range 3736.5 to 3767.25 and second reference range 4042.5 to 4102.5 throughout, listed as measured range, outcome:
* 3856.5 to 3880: 5.12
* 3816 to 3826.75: 4.16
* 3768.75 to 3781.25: -2.54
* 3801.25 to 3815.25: -0.55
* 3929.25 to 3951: 8.46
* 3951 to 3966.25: 4.51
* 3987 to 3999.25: -0.71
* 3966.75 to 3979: 5.00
